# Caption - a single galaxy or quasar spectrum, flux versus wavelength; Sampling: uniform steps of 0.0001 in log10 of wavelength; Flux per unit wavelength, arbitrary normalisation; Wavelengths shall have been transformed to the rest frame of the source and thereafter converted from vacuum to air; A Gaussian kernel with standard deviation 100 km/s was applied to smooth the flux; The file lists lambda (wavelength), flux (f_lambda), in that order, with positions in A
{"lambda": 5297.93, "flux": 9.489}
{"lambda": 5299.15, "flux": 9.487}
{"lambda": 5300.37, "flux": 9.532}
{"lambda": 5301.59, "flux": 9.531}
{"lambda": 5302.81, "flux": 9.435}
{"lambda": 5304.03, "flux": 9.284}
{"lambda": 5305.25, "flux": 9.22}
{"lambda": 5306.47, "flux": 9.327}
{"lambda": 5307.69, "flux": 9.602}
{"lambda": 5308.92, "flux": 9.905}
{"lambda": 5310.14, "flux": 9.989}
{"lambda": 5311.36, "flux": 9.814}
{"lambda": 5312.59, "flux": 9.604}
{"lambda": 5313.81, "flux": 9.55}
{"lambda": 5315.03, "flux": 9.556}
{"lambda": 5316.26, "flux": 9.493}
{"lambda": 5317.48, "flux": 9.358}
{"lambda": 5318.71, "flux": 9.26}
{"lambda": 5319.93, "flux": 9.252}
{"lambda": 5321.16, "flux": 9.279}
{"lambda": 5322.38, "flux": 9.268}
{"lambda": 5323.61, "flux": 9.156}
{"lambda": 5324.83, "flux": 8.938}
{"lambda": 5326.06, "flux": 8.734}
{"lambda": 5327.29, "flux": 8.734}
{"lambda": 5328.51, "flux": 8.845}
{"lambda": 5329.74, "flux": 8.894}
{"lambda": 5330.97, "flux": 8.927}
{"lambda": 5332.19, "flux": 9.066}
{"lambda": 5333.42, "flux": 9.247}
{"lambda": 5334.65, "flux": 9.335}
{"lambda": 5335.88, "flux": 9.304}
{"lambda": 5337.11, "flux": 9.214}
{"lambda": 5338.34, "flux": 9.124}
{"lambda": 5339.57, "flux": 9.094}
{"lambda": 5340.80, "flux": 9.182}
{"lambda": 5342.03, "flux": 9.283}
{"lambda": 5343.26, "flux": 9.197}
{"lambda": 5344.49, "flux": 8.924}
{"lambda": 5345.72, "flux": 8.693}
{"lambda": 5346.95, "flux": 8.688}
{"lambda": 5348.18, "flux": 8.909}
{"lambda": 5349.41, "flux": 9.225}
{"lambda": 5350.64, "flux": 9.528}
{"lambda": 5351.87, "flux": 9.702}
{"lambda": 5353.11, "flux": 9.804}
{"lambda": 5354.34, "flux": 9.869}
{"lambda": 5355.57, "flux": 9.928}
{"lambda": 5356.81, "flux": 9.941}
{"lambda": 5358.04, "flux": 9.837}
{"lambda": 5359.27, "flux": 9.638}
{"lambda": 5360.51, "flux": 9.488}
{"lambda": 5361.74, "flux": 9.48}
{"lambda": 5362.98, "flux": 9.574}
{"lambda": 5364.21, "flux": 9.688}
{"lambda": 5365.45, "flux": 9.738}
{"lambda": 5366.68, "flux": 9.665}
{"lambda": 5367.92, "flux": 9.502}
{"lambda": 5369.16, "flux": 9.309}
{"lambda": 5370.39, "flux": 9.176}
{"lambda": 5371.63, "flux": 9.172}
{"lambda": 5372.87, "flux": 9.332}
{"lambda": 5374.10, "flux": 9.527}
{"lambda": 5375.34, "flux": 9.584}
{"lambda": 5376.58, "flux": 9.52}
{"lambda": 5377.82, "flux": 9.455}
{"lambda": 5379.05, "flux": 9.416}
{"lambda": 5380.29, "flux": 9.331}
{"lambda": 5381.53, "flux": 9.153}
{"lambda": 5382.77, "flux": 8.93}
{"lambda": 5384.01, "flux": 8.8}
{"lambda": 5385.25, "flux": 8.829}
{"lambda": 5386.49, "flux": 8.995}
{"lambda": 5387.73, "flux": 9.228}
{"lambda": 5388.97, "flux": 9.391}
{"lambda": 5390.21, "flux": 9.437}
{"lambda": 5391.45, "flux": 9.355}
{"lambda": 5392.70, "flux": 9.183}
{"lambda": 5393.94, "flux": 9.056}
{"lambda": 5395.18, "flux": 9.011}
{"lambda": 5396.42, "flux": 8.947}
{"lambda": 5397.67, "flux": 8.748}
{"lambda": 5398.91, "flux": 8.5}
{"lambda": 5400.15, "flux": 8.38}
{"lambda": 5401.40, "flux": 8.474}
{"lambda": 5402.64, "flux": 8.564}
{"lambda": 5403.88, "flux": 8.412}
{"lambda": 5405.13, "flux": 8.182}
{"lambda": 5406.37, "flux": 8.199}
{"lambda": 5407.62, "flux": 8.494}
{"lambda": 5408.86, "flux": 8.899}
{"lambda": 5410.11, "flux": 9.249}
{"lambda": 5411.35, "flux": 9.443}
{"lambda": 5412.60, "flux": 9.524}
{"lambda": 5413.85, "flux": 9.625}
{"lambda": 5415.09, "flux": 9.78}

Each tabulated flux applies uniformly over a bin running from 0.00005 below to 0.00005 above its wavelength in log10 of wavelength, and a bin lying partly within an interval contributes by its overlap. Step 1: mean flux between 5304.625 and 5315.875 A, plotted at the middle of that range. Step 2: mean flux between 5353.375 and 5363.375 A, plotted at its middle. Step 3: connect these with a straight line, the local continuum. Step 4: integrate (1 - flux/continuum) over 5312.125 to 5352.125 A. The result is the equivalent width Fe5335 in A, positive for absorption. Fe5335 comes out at 2.1 A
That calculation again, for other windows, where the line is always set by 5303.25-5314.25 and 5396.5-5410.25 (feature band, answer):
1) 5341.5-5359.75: -0.58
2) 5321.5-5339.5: 0.55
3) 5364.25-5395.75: -1.75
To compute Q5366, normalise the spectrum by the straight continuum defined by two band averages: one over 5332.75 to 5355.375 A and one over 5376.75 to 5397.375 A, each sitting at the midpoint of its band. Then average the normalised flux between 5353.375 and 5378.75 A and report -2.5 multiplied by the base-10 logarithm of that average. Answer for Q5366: -0.043 mag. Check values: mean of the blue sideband 9.25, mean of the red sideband 9.16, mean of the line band 9.57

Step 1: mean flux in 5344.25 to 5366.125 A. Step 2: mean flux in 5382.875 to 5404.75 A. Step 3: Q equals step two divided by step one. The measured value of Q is 0.9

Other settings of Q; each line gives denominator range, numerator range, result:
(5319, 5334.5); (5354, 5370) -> 1.07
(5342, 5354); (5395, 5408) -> 0.93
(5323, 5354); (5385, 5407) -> 0.97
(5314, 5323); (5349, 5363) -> 1.03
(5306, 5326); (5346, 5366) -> 1.01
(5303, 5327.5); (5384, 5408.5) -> 0.94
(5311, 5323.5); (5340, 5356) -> 0.99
